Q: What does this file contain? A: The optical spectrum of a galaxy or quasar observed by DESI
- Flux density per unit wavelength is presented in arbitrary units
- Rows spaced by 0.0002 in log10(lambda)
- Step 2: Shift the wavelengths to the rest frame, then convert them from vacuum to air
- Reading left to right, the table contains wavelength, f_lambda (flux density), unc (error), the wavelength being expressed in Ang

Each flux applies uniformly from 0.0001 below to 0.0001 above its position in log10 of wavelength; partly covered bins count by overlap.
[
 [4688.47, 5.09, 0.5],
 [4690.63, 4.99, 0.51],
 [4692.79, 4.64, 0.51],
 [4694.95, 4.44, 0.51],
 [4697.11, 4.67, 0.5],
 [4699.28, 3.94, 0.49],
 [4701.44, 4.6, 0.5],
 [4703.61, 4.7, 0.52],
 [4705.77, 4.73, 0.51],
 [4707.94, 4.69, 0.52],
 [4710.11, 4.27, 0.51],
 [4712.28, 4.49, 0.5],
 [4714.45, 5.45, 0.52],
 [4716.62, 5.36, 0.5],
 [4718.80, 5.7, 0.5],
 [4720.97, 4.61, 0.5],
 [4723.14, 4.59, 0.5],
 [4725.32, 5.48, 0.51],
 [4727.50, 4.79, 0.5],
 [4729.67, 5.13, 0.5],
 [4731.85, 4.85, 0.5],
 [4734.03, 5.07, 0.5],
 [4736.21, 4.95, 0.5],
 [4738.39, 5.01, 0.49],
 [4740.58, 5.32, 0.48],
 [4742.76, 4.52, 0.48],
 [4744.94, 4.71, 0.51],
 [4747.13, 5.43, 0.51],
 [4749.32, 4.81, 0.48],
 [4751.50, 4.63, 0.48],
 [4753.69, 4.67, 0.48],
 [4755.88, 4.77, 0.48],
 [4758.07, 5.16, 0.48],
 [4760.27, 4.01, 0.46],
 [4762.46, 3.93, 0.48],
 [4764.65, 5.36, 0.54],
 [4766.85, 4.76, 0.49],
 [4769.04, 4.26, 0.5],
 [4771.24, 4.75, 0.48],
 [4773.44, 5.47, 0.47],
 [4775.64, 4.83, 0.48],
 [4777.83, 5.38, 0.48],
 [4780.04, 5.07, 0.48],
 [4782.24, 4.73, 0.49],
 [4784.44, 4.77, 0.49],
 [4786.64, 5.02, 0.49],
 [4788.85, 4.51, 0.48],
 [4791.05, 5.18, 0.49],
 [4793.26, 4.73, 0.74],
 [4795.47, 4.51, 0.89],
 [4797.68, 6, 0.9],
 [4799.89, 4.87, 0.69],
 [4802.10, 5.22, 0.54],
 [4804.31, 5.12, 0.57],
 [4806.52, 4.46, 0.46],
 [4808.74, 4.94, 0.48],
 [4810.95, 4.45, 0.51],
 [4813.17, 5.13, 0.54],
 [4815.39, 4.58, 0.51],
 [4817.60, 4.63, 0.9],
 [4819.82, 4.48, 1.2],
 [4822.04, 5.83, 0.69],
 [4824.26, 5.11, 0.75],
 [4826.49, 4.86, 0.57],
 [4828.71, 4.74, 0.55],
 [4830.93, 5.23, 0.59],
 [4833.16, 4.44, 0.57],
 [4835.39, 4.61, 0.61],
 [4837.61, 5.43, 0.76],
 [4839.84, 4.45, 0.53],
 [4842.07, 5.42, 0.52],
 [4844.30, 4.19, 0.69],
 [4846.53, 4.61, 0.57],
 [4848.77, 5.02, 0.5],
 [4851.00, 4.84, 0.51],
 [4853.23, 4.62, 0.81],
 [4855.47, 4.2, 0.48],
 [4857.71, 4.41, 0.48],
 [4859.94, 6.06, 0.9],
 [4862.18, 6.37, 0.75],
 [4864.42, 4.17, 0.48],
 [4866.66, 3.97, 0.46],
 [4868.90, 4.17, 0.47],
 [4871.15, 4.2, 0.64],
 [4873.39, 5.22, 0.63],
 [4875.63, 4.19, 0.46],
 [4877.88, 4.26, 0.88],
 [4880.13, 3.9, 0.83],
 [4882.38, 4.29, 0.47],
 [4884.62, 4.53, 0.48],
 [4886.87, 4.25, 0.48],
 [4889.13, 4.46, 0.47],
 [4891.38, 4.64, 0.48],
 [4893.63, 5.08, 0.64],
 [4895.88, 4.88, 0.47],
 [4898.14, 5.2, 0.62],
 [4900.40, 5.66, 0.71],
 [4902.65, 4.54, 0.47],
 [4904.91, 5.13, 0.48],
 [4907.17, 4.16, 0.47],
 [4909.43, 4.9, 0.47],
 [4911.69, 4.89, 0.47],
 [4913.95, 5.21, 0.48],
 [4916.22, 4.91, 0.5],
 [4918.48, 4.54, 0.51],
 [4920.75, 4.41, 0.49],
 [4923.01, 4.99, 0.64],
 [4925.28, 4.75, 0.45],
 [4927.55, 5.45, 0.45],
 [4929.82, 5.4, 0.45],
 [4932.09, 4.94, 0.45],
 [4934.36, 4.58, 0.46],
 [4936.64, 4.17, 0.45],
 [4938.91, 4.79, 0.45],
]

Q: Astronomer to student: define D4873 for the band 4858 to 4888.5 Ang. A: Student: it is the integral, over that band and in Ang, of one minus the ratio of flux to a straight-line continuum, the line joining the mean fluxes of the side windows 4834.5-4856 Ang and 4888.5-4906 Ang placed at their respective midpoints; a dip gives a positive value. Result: 1.8 Ang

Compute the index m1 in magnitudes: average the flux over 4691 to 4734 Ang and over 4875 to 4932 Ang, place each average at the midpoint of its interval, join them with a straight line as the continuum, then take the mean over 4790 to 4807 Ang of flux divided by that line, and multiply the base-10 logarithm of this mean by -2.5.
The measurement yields -0.055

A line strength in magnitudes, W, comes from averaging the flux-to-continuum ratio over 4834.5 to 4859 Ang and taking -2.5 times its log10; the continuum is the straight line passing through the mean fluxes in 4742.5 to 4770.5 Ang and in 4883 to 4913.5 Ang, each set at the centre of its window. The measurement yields 0.01 mag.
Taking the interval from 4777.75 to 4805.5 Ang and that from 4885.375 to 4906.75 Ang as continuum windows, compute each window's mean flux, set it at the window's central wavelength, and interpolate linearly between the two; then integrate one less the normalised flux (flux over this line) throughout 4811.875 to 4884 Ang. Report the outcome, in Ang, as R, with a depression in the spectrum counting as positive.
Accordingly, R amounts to 2.6 Ang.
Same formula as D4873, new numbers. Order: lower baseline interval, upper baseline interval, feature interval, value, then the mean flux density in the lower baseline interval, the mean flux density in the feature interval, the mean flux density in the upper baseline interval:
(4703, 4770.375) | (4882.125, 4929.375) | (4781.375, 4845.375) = -0.7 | 4.85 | 4.89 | 4.82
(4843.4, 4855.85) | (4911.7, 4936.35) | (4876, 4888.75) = 1.3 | 4.61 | 4.25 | 4.89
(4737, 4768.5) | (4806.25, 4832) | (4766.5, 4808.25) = -0.8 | 4.78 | 4.93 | 4.88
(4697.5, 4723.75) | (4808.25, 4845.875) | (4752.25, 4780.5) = 0.1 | 4.76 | 4.79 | 4.85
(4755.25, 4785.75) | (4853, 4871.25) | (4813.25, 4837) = -0.6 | 4.81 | 4.88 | 4.71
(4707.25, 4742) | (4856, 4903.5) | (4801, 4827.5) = -0.5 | 4.98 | 4.9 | 4.68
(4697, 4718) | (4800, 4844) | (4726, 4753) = -1.0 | 4.7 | 4.94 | 4.89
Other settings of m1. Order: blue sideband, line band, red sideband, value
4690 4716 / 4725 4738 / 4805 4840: -0.073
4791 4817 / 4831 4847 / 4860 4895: -0.006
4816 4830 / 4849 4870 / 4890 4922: 0.030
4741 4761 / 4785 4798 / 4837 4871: -0.033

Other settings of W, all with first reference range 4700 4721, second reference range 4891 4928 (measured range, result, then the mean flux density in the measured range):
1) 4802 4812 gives 0.02 mag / 4.8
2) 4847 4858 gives 0.06 mag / 4.63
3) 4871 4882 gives 0.12 mag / 4.36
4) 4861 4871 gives 0.06 mag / 4.63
